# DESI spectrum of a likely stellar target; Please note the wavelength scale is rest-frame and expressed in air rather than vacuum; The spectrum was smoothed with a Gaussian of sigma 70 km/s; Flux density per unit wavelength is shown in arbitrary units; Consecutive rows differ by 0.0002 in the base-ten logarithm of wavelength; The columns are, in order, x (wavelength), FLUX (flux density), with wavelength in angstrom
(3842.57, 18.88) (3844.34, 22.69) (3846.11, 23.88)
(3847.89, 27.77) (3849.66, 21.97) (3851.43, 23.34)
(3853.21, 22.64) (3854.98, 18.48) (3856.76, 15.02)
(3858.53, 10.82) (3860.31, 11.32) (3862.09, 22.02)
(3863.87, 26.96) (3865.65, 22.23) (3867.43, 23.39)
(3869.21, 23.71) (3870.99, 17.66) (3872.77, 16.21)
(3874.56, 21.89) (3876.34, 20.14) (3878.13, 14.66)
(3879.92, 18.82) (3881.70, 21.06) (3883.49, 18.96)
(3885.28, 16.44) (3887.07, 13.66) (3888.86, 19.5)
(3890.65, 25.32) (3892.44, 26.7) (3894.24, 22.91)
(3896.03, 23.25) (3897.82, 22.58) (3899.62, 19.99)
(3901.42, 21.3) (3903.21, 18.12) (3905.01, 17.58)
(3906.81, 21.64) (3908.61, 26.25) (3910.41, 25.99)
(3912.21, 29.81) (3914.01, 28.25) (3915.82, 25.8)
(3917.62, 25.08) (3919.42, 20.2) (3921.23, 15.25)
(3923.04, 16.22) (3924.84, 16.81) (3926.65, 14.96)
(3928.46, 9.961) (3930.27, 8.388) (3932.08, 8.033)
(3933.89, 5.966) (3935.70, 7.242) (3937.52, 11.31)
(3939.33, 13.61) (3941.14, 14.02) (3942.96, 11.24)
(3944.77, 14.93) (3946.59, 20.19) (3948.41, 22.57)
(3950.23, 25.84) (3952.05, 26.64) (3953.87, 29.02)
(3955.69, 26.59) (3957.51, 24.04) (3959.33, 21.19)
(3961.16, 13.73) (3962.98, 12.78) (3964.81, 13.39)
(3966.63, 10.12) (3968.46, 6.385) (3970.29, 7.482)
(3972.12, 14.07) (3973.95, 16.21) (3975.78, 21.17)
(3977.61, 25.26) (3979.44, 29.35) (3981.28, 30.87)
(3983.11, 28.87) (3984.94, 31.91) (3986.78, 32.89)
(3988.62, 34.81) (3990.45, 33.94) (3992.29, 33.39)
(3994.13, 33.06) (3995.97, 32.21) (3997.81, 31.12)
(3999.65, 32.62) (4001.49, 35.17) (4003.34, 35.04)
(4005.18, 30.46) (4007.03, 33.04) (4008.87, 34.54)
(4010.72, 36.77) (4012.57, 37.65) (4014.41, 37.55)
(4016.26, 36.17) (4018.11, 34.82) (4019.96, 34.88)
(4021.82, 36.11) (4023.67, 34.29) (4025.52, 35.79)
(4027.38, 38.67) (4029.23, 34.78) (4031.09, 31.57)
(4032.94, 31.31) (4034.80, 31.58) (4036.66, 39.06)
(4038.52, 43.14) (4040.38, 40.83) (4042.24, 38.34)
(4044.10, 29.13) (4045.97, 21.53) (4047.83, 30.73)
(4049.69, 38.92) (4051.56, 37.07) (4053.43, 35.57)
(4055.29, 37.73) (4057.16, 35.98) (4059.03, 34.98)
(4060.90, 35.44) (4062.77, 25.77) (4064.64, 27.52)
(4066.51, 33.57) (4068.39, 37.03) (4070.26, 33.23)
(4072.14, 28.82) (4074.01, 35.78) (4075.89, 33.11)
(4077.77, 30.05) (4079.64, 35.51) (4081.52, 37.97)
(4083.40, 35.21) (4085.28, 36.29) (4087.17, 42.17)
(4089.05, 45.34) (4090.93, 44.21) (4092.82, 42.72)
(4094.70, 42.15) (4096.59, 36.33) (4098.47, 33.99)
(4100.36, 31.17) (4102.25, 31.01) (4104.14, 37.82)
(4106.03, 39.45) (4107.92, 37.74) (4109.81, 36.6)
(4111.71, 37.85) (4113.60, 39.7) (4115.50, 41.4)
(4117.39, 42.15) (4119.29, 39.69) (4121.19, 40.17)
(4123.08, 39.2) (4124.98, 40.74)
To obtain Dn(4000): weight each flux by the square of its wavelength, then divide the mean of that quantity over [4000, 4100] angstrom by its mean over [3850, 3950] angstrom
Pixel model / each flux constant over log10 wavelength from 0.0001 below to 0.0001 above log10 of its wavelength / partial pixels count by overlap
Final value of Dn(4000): 2.0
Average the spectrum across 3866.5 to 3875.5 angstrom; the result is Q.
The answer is 20.6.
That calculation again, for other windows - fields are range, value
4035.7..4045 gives 38.1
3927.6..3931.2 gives 9.16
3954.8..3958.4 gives 25.3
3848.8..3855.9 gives 21.6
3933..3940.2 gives 9.52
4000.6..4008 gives 33.4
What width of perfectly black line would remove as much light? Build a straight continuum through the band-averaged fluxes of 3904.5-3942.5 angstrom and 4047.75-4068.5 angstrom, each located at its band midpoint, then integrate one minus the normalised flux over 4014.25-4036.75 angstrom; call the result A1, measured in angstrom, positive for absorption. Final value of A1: -3.6 angstrom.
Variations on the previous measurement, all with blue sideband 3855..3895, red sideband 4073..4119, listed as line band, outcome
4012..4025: -1.9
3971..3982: 2.2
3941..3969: 8.0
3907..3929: 1.4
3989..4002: -1.6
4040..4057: -0.2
